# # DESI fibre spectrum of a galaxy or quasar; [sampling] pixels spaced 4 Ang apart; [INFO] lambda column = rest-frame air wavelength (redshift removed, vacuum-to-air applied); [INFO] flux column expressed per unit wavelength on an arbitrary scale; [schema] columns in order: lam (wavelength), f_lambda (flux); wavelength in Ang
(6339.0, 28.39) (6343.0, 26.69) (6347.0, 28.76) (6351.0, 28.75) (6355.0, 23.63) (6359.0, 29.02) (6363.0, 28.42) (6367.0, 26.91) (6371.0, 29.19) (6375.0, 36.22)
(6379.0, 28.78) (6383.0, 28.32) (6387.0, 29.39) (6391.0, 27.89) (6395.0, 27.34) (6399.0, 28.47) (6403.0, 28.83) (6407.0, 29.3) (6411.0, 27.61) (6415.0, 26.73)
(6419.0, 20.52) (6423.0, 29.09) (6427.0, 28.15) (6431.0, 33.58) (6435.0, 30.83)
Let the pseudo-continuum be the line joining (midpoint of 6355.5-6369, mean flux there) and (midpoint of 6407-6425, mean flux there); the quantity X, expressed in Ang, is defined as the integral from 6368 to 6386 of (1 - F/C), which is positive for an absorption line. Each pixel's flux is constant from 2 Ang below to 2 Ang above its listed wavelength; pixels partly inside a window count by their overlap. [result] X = -2.0 Ang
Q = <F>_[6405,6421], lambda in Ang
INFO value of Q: 26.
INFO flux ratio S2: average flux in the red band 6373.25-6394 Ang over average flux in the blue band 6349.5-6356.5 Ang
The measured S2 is 1.1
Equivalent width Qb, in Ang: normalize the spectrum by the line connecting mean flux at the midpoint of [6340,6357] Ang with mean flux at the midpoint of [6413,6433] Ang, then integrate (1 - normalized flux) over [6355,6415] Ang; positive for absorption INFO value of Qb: -3.1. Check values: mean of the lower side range 27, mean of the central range 28.7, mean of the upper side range 27.6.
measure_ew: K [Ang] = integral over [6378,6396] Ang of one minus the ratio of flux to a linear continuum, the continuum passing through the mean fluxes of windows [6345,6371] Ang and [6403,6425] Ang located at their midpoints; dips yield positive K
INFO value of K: -0.7 Ang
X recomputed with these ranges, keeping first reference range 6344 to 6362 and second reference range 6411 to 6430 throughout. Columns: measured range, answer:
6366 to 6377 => -1.5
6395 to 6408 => -0.8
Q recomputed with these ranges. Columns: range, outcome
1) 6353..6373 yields 27.4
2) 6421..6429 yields 28.6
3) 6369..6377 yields 32.7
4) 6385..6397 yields 28.2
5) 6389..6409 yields 28.4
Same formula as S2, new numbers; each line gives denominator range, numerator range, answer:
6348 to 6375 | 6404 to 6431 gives 0.97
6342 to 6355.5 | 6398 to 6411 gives 1.05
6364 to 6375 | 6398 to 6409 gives 0.98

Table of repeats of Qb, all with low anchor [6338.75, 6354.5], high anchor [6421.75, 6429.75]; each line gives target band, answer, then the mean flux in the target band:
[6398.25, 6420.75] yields 1.45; 26.9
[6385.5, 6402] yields 0.13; 28.3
